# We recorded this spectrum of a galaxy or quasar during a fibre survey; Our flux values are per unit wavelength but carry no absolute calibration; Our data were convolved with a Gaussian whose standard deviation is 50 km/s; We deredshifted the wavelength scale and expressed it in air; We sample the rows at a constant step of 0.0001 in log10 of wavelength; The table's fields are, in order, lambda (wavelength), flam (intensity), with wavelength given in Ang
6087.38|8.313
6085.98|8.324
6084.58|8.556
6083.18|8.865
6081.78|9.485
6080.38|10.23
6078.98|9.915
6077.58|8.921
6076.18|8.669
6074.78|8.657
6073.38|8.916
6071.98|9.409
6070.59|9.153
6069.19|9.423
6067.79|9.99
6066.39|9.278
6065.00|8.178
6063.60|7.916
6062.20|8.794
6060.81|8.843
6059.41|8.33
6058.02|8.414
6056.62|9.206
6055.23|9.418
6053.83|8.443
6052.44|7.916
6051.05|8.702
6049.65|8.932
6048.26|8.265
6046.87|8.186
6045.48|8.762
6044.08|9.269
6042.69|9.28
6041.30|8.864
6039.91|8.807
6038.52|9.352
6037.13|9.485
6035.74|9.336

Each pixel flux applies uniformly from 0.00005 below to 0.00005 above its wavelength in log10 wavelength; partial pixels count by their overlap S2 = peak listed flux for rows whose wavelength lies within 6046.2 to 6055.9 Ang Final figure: 9.418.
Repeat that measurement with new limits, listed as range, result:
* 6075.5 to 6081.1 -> 10.23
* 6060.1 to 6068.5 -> 9.99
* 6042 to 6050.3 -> 9.28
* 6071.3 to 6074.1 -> 9.409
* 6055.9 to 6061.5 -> 9.206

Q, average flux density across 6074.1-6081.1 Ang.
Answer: 9.28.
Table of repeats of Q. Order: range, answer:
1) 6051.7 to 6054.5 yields 8.21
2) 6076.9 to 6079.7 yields 9.43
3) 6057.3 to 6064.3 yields 8.46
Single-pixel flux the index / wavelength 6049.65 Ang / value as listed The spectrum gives 8.932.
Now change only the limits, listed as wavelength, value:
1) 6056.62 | 9.206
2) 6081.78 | 9.485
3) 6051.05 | 8.702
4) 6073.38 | 8.916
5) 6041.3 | 8.864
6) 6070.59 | 9.153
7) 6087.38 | 8.313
